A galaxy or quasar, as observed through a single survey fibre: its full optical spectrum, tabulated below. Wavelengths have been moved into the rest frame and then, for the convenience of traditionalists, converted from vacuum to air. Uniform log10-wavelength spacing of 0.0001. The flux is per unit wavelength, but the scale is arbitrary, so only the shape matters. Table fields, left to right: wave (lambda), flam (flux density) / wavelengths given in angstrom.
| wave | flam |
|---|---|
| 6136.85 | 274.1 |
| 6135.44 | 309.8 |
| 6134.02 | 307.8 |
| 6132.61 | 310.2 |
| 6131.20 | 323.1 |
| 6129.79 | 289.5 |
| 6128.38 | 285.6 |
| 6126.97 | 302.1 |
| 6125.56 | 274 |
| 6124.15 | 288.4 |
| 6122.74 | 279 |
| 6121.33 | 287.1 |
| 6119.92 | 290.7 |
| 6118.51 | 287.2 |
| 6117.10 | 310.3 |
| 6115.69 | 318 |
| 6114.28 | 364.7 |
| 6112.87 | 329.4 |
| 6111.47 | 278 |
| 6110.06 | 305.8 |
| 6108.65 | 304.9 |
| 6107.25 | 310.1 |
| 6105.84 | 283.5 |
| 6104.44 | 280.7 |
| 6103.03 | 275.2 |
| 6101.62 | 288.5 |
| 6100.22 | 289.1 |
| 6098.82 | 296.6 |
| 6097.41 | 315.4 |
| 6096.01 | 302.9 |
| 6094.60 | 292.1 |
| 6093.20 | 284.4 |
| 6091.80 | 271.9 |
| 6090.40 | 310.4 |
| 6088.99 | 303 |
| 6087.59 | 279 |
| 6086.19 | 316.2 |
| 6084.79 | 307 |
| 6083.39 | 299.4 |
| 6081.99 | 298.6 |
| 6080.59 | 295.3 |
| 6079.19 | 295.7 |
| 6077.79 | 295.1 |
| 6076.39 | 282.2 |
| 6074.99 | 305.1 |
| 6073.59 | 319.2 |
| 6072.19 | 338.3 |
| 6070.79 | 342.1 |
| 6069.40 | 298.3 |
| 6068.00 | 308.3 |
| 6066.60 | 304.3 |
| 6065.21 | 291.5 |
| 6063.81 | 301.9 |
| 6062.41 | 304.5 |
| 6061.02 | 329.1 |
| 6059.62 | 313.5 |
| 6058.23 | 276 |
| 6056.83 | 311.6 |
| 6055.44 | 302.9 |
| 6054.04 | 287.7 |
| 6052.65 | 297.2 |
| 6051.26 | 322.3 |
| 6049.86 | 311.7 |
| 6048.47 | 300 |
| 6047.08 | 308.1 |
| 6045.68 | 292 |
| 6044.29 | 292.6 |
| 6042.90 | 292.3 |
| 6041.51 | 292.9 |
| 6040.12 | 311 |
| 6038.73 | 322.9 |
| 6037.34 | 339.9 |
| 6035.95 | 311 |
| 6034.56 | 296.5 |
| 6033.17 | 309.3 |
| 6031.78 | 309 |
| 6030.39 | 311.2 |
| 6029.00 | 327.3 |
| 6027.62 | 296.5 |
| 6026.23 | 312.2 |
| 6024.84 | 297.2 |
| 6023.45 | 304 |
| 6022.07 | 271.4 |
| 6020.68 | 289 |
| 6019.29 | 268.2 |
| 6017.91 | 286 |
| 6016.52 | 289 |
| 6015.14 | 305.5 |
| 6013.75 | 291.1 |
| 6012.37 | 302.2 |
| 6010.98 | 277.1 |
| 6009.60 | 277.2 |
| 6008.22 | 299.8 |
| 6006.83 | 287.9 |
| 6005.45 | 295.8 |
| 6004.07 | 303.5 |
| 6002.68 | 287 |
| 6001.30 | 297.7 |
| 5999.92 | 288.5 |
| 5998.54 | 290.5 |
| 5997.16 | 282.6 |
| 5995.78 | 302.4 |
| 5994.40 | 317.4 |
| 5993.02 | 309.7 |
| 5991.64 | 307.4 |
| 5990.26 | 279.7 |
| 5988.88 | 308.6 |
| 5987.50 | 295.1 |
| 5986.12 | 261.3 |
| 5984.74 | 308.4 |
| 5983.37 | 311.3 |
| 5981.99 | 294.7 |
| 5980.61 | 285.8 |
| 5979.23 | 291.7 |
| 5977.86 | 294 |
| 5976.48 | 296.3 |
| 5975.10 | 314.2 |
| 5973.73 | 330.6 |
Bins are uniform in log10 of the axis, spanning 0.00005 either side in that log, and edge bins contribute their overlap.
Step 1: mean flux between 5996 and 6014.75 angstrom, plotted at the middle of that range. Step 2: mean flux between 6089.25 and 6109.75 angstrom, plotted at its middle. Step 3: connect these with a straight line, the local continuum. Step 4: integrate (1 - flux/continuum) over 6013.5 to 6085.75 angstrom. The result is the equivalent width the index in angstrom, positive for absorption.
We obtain -2.7 angstrom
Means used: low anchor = 291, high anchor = 294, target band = 303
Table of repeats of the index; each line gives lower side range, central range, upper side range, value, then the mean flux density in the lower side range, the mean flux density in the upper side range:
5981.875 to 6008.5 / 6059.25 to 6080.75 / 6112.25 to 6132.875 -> -0.58 angstrom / 296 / 302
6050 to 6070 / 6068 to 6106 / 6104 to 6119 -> 0.81 angstrom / 304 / 307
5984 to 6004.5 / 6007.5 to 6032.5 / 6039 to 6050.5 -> 0.28 angstrom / 296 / 301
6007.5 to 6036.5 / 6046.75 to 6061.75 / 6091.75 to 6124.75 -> -0.42 angstrom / 297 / 298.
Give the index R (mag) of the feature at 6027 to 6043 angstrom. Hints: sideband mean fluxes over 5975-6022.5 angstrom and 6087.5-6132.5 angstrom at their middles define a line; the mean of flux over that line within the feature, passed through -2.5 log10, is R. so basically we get -0.06 mag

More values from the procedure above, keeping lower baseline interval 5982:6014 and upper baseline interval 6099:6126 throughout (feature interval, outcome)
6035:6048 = -0.04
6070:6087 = -0.04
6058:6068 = -0.03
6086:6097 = 0.01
